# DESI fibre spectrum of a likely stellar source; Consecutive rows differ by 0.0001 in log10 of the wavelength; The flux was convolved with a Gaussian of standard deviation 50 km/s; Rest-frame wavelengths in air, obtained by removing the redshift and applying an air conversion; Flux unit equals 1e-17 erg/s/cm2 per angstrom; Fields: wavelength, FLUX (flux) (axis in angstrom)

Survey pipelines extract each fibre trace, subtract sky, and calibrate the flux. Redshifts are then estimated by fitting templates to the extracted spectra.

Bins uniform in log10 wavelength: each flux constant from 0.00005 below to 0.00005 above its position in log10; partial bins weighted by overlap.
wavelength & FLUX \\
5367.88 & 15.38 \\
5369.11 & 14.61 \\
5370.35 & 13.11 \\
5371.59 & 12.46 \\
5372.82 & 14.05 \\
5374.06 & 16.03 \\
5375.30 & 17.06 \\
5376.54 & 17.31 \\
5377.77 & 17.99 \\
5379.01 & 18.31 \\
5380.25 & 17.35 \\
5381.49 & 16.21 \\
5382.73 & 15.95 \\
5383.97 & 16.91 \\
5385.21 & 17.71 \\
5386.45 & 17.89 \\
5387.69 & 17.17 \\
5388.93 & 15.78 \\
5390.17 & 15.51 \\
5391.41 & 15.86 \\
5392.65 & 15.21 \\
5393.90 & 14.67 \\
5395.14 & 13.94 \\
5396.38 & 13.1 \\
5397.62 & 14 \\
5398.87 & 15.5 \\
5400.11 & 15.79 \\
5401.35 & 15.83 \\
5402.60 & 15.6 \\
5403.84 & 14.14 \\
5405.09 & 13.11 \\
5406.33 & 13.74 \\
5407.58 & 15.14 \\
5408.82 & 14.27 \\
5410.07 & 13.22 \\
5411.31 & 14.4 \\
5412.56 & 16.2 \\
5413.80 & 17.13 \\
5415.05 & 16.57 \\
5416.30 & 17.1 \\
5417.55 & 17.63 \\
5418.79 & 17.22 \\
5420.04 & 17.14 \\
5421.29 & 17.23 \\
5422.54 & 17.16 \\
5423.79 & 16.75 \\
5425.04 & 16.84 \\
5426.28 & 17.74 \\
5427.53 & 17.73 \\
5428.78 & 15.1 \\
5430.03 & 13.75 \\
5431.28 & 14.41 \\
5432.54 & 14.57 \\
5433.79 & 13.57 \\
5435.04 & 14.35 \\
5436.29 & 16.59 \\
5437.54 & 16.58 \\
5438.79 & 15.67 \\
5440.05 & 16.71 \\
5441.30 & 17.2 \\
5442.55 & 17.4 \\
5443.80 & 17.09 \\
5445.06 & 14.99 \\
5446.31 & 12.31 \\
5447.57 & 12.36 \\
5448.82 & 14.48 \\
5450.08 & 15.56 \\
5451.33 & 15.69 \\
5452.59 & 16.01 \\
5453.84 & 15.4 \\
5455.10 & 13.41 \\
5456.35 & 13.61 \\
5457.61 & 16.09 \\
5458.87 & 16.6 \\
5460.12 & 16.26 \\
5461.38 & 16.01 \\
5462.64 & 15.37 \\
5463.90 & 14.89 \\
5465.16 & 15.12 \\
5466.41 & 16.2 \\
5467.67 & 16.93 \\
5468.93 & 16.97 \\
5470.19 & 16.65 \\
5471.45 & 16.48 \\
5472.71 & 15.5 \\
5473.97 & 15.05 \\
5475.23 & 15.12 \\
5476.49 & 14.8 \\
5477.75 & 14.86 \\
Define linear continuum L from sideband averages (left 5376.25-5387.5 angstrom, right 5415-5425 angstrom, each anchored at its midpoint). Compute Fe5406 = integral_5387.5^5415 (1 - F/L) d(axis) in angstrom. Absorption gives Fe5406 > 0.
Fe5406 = 3.6 angstrom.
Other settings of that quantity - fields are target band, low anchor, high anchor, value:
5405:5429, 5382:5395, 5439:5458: -0.68 angstrom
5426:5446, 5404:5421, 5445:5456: -1.19 angstrom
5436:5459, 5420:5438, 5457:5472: 0.88 angstrom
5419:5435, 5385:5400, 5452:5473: -0.37 angstrom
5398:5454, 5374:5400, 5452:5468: 0.69 angstrom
